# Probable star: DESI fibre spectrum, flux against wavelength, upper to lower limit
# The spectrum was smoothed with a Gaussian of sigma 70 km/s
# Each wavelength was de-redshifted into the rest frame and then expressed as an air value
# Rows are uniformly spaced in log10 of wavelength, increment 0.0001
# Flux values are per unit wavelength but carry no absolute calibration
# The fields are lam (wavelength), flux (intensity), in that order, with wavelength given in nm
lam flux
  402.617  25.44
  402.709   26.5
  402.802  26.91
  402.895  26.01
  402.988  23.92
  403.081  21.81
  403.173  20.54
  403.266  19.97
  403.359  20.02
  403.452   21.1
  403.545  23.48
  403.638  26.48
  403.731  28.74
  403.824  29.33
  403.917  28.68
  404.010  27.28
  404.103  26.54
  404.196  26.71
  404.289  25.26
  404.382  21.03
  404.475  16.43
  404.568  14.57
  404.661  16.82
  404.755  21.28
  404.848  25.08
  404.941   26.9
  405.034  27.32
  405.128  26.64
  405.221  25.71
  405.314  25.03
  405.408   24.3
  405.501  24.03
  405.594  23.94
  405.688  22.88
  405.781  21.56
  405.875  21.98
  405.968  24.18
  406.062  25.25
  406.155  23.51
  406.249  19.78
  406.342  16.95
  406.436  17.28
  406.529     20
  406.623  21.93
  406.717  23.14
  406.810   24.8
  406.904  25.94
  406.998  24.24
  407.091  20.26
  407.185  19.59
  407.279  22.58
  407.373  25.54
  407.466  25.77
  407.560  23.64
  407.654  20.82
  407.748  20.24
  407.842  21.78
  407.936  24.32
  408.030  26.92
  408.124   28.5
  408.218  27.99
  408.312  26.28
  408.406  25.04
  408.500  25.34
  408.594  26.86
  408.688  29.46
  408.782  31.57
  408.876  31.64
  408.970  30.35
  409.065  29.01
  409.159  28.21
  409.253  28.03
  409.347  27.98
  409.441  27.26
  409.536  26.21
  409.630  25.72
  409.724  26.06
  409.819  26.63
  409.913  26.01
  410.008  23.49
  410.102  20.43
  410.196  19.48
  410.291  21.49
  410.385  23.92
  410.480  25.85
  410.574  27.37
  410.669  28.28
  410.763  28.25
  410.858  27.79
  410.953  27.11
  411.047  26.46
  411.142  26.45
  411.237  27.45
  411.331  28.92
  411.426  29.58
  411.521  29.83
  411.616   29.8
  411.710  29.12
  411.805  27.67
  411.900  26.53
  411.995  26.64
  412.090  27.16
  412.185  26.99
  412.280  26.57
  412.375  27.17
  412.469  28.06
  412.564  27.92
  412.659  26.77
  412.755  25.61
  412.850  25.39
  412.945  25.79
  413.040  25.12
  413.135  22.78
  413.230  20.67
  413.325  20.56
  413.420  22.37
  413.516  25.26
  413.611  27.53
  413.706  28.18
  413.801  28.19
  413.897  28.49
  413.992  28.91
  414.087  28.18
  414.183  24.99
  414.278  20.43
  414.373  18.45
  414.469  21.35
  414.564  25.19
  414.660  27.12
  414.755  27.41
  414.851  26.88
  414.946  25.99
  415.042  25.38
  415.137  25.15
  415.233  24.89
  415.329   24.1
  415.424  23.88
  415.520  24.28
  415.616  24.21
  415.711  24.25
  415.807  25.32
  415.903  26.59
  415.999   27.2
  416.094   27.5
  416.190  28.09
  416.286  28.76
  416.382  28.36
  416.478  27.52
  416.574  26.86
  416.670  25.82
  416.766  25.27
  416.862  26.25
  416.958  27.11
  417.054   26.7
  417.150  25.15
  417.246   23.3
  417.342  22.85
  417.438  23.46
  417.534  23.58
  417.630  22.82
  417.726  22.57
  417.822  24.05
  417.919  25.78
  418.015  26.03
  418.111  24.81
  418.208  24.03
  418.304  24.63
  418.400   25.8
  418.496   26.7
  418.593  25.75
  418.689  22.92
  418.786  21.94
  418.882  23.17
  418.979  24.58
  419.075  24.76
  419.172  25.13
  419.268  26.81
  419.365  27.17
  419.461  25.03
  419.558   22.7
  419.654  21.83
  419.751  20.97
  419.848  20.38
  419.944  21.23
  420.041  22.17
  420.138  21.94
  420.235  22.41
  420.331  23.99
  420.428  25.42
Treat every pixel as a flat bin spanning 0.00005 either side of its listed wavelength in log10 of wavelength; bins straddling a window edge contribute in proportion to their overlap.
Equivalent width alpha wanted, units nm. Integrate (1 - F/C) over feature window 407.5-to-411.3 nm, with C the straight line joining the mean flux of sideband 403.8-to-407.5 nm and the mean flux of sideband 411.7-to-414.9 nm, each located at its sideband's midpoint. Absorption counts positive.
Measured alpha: -0.27 nm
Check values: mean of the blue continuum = 23.2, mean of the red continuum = 25.7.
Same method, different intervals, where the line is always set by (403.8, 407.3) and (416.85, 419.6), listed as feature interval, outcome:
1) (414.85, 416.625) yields -0.12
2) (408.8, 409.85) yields -0.20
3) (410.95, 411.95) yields -0.18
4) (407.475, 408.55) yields -0.06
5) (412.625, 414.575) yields -0.05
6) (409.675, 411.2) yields -0.11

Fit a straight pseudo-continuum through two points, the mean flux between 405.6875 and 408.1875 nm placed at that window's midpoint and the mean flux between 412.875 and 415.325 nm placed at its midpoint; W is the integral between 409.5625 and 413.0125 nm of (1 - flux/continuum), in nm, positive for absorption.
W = -0.34 nm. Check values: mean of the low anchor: 22.8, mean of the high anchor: 25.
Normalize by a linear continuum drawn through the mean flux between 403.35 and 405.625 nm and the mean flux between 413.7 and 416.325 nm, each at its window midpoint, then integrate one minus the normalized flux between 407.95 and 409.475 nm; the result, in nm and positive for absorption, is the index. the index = -0.20 nm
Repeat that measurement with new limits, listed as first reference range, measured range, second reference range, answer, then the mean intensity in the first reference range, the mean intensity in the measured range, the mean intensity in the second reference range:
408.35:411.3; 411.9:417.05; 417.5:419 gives -0.086 nm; 26.6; 25.8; 24.3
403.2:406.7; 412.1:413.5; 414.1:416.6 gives -0.018 nm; 23.2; 25.2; 25.4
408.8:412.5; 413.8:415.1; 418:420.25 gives 0.009 nm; 27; 25.4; 23.9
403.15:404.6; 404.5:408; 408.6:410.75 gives 0.306 nm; 23.6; 22.7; 26.6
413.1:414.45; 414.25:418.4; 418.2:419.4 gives -0.066 nm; 24.6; 25.1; 24.9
